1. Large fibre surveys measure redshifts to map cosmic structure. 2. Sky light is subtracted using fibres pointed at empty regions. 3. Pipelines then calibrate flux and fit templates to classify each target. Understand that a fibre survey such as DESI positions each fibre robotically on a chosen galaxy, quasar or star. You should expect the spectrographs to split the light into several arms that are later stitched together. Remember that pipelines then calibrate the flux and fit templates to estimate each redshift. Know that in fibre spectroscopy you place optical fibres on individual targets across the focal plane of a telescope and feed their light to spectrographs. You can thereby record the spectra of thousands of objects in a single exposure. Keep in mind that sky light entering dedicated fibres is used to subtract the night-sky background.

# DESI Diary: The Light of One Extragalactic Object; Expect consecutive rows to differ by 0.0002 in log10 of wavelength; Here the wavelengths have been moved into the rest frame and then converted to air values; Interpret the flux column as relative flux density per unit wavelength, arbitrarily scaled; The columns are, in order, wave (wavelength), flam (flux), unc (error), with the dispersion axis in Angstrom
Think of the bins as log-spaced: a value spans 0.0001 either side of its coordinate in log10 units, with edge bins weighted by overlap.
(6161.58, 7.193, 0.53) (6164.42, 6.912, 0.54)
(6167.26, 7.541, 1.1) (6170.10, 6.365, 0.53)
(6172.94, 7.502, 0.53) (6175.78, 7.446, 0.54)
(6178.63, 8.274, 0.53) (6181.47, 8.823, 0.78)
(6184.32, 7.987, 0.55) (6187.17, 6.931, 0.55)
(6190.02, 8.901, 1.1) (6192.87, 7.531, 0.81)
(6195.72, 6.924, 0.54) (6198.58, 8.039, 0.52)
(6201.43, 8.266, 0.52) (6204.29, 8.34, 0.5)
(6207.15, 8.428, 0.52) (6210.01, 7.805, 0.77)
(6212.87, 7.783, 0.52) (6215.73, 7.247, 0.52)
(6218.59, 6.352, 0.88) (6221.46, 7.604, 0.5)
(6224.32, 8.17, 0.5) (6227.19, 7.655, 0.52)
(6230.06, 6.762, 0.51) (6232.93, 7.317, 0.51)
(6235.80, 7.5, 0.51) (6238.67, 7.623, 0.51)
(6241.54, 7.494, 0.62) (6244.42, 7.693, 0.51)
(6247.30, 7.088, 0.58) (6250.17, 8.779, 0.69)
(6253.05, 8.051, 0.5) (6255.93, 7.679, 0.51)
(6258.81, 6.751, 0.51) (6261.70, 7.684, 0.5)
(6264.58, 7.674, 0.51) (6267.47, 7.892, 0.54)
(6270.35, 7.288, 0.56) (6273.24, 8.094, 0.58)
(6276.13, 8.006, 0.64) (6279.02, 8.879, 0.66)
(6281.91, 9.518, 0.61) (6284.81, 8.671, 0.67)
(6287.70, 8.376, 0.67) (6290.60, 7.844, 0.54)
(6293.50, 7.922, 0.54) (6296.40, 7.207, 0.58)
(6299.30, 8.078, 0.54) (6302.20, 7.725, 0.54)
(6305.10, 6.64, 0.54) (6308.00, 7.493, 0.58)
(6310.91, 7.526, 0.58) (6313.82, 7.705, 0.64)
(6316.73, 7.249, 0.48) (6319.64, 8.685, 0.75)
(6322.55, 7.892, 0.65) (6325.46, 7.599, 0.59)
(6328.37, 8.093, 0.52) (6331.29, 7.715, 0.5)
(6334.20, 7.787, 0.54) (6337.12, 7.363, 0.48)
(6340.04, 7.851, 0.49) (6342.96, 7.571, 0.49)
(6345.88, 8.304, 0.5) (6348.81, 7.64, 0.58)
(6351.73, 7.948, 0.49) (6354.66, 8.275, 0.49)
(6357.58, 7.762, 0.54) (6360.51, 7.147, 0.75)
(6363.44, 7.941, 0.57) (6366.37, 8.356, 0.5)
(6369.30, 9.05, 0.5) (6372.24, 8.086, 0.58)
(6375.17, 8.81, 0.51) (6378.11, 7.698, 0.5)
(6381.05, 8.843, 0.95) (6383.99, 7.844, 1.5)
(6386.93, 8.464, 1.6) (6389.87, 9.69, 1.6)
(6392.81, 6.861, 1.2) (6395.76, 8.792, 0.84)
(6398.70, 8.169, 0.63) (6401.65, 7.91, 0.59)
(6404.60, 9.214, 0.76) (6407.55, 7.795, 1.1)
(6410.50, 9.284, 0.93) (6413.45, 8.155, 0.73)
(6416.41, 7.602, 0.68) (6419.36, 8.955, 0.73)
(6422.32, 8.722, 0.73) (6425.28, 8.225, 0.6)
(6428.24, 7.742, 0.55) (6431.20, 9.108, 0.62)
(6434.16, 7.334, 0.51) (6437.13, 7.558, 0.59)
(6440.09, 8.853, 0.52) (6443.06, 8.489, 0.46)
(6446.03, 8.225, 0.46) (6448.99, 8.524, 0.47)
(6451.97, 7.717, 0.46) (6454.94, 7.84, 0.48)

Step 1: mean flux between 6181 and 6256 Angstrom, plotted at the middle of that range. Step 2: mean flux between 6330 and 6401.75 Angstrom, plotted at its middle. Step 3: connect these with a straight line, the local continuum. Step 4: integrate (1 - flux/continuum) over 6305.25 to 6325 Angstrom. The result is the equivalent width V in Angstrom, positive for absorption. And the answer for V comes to 0.7 Angstrom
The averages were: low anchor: 7.72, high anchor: 8.08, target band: 7.68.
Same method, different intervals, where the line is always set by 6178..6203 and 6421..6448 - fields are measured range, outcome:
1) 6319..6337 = 0.53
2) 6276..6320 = 0.74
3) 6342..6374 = 0.55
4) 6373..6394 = -0.35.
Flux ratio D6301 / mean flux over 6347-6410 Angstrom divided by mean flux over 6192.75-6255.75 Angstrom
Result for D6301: 1.07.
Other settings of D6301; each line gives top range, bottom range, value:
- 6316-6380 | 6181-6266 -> 1.04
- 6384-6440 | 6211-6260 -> 1.11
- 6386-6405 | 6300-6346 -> 1.09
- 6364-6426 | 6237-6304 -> 1.06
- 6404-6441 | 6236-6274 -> 1.09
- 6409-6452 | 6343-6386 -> 1.03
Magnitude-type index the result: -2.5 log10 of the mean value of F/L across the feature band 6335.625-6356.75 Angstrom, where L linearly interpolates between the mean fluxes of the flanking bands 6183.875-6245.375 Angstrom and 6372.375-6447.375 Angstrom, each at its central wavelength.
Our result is 0.04 mag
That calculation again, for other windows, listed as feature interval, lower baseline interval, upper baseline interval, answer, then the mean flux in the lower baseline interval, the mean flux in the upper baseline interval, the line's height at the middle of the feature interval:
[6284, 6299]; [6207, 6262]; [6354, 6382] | -0.02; 7.55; 8.18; 7.82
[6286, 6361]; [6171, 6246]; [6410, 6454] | 0.03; 7.7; 8.27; 7.99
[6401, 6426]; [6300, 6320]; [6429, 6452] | -0.05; 7.53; 8.24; 8.09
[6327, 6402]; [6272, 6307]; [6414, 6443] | 0.01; 8.07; 8.24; 8.16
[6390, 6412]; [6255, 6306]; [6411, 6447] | -0.02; 7.9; 8.27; 8.2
